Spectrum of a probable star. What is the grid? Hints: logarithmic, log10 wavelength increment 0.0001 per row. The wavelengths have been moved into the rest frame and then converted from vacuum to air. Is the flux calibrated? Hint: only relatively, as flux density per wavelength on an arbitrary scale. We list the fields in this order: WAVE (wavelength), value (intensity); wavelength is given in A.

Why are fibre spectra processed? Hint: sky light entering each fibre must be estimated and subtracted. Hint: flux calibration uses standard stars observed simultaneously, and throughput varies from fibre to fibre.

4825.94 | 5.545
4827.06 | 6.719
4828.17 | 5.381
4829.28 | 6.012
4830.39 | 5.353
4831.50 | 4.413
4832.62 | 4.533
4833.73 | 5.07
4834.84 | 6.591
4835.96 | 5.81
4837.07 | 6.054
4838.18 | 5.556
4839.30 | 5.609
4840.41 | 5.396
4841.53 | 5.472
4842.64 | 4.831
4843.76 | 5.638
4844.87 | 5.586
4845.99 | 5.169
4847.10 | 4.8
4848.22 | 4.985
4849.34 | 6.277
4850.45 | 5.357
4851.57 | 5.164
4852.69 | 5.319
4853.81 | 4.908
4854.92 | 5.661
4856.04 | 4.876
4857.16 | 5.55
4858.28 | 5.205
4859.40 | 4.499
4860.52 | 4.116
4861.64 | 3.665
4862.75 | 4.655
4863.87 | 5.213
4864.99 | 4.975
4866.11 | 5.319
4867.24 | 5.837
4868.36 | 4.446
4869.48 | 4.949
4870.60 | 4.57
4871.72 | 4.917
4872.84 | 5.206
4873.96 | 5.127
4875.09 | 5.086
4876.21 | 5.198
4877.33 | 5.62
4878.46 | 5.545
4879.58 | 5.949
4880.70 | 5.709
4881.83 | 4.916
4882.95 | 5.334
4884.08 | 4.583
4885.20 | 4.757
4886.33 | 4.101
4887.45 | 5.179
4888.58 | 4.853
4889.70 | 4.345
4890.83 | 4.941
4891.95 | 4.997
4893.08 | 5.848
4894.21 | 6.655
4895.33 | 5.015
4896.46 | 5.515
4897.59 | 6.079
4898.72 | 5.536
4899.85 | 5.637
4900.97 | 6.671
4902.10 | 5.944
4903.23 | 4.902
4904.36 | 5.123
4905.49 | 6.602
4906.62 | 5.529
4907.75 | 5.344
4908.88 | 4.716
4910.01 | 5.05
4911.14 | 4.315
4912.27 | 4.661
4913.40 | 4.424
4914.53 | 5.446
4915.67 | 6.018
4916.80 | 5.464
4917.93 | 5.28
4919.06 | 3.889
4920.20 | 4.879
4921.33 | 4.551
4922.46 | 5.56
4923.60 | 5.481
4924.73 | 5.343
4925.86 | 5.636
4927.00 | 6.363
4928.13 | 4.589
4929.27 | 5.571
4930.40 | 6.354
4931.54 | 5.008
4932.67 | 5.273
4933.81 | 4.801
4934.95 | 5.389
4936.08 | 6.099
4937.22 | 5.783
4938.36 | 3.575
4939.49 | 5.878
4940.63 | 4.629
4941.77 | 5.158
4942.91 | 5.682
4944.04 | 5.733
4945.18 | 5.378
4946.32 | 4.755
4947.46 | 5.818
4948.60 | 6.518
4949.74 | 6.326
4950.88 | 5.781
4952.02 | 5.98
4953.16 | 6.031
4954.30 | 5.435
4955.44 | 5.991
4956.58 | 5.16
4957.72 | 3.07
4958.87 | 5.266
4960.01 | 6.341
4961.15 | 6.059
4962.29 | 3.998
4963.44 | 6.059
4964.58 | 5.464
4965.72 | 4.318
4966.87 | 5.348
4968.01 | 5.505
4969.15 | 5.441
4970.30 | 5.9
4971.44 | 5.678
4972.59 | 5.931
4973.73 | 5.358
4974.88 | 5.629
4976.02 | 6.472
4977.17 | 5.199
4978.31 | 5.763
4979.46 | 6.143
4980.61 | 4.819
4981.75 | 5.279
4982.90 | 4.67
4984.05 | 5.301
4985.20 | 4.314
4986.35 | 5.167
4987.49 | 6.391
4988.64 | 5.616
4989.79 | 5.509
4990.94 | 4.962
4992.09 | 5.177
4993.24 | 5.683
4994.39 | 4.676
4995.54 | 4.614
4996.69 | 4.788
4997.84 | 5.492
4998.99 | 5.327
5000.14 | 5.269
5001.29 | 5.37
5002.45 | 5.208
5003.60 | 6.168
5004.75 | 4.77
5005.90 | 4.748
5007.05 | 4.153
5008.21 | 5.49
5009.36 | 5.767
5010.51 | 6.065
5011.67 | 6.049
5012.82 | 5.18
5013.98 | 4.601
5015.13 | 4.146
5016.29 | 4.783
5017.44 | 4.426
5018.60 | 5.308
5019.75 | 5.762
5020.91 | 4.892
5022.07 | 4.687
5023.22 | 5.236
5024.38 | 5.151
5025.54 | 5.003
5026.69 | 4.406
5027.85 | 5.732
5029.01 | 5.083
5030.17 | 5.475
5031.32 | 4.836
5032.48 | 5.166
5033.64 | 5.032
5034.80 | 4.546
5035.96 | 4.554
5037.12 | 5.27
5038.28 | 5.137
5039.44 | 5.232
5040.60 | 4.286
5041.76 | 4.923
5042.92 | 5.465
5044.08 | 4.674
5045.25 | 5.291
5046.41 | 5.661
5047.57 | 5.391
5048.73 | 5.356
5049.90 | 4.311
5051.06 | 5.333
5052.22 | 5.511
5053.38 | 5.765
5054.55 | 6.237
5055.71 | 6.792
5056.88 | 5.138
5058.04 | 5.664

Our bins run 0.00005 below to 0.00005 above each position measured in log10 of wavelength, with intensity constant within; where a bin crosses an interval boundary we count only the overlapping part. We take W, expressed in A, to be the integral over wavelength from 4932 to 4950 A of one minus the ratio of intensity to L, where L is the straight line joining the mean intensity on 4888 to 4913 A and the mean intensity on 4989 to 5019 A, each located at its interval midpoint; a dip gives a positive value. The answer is -0.4 A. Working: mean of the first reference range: 5.37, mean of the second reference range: 5.14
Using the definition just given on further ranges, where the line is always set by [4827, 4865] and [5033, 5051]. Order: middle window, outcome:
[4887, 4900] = -0.5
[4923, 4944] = -0.9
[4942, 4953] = -1.4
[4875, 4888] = 0.1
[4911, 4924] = 0.4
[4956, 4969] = -0.1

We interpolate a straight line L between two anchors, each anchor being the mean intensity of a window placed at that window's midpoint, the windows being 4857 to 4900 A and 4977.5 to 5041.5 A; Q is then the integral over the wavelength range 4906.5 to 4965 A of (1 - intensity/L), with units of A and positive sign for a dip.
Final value -2.29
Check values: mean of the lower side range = 5.11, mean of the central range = 5.32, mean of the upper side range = 5.14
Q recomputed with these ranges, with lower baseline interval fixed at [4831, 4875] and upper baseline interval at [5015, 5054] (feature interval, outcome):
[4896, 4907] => -1.3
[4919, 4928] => -0.2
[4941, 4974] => -2.5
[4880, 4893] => 0.5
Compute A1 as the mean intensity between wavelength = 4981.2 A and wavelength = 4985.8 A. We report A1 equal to 4.88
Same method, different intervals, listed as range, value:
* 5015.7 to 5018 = 4.6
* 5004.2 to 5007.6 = 4.57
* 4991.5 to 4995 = 5.17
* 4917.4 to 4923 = 4.83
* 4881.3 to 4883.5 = 5.14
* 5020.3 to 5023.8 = 4.94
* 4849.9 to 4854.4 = 5.19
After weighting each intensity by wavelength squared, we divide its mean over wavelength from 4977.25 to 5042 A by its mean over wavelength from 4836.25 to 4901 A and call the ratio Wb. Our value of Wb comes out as 1.04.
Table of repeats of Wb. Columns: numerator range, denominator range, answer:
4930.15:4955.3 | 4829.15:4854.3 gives 1.07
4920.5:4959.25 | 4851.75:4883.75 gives 1.10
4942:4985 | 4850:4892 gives 1.14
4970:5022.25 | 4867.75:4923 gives 1.06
